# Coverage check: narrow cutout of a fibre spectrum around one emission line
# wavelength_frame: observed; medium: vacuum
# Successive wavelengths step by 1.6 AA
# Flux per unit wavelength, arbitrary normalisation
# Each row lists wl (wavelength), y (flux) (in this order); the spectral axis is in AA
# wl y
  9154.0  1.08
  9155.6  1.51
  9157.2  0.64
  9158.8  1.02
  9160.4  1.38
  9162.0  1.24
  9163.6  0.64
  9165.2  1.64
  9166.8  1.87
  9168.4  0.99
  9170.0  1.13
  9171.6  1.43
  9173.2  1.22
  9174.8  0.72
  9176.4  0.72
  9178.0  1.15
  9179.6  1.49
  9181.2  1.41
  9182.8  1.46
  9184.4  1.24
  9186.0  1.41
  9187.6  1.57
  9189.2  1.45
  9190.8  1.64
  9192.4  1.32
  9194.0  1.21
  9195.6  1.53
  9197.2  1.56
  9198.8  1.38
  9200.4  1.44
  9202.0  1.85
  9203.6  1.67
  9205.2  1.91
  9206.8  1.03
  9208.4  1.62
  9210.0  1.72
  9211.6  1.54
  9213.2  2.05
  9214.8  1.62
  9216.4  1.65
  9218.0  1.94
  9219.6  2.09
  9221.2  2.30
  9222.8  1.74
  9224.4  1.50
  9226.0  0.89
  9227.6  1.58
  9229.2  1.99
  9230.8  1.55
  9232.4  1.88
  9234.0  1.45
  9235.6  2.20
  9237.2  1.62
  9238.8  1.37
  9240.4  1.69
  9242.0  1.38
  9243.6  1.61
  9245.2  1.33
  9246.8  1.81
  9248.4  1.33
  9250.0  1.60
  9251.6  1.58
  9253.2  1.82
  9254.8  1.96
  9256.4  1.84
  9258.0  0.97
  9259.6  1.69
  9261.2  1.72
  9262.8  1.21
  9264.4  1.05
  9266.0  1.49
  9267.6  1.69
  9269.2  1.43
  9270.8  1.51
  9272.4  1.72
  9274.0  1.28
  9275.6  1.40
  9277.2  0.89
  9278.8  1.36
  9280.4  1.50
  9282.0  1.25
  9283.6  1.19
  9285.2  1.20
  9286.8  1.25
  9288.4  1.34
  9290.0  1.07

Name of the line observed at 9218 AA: Mg II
